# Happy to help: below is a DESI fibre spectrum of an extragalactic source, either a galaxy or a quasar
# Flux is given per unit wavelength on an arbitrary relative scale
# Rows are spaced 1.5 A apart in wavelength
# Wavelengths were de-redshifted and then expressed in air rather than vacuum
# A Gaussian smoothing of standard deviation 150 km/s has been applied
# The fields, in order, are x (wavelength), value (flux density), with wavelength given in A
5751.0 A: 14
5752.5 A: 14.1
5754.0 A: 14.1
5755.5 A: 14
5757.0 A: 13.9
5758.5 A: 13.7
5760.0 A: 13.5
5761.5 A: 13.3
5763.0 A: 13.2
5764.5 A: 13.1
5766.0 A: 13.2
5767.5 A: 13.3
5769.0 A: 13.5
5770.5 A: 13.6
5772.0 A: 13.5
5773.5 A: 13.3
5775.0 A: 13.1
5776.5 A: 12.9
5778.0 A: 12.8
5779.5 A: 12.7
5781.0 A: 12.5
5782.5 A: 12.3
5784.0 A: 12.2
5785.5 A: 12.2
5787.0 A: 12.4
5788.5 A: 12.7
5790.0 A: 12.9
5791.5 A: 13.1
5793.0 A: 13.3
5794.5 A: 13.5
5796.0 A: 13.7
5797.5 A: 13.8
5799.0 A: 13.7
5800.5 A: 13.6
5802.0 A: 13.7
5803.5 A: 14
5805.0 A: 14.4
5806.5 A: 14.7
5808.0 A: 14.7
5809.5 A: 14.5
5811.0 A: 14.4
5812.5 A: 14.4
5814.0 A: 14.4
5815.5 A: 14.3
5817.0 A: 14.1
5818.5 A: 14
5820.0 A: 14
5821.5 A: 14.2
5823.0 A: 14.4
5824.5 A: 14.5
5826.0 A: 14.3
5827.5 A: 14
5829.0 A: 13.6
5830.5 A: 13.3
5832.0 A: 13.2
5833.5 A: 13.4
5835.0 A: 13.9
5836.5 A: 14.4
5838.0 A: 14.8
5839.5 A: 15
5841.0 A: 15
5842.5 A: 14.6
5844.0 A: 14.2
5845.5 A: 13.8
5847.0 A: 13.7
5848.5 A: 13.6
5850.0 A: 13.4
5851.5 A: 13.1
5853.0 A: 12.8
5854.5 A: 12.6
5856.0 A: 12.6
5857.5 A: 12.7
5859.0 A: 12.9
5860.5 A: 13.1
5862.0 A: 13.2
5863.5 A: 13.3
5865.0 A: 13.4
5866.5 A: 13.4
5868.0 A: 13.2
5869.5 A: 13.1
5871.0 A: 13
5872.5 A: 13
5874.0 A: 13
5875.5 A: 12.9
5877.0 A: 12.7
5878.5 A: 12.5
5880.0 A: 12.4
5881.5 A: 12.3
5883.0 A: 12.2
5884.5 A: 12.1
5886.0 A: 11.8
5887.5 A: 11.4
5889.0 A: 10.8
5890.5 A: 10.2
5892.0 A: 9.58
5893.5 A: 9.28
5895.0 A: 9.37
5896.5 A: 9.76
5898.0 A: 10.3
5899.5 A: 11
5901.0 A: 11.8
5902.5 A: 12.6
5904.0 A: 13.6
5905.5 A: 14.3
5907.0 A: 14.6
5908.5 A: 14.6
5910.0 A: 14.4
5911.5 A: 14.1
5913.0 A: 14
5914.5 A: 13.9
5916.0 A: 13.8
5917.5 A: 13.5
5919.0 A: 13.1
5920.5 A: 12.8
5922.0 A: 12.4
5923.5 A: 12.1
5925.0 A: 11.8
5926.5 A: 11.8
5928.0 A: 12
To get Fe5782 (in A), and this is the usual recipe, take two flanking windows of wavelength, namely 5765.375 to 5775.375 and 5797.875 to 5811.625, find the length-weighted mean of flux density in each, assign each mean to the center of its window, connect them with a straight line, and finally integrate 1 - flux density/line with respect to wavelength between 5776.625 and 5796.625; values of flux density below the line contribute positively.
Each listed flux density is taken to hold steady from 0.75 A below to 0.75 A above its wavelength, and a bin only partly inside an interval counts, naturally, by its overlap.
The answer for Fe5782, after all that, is 1.4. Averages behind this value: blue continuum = 13.4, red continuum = 14.2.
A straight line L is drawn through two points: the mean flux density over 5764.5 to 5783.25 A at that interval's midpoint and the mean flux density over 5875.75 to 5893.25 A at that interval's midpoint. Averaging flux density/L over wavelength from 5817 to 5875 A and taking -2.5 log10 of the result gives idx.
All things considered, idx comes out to -0.13 mag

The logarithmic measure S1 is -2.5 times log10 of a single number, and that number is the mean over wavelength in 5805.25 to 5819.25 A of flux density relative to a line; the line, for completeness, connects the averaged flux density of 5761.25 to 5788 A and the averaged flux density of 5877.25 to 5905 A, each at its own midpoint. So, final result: -0.16 mag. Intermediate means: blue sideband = 12.9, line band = 14.4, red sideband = 11.3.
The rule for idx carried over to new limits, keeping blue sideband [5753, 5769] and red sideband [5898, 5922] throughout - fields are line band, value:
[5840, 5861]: 0.00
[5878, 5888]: 0.11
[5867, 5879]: 0.04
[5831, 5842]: -0.06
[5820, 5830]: -0.05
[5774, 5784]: 0.07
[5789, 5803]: 0.00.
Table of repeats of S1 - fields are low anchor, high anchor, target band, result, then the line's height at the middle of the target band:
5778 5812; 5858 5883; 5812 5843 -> -0.08 mag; 13.2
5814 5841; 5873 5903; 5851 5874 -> -0.04 mag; 12.5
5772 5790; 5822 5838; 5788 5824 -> -0.05 mag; 13.3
